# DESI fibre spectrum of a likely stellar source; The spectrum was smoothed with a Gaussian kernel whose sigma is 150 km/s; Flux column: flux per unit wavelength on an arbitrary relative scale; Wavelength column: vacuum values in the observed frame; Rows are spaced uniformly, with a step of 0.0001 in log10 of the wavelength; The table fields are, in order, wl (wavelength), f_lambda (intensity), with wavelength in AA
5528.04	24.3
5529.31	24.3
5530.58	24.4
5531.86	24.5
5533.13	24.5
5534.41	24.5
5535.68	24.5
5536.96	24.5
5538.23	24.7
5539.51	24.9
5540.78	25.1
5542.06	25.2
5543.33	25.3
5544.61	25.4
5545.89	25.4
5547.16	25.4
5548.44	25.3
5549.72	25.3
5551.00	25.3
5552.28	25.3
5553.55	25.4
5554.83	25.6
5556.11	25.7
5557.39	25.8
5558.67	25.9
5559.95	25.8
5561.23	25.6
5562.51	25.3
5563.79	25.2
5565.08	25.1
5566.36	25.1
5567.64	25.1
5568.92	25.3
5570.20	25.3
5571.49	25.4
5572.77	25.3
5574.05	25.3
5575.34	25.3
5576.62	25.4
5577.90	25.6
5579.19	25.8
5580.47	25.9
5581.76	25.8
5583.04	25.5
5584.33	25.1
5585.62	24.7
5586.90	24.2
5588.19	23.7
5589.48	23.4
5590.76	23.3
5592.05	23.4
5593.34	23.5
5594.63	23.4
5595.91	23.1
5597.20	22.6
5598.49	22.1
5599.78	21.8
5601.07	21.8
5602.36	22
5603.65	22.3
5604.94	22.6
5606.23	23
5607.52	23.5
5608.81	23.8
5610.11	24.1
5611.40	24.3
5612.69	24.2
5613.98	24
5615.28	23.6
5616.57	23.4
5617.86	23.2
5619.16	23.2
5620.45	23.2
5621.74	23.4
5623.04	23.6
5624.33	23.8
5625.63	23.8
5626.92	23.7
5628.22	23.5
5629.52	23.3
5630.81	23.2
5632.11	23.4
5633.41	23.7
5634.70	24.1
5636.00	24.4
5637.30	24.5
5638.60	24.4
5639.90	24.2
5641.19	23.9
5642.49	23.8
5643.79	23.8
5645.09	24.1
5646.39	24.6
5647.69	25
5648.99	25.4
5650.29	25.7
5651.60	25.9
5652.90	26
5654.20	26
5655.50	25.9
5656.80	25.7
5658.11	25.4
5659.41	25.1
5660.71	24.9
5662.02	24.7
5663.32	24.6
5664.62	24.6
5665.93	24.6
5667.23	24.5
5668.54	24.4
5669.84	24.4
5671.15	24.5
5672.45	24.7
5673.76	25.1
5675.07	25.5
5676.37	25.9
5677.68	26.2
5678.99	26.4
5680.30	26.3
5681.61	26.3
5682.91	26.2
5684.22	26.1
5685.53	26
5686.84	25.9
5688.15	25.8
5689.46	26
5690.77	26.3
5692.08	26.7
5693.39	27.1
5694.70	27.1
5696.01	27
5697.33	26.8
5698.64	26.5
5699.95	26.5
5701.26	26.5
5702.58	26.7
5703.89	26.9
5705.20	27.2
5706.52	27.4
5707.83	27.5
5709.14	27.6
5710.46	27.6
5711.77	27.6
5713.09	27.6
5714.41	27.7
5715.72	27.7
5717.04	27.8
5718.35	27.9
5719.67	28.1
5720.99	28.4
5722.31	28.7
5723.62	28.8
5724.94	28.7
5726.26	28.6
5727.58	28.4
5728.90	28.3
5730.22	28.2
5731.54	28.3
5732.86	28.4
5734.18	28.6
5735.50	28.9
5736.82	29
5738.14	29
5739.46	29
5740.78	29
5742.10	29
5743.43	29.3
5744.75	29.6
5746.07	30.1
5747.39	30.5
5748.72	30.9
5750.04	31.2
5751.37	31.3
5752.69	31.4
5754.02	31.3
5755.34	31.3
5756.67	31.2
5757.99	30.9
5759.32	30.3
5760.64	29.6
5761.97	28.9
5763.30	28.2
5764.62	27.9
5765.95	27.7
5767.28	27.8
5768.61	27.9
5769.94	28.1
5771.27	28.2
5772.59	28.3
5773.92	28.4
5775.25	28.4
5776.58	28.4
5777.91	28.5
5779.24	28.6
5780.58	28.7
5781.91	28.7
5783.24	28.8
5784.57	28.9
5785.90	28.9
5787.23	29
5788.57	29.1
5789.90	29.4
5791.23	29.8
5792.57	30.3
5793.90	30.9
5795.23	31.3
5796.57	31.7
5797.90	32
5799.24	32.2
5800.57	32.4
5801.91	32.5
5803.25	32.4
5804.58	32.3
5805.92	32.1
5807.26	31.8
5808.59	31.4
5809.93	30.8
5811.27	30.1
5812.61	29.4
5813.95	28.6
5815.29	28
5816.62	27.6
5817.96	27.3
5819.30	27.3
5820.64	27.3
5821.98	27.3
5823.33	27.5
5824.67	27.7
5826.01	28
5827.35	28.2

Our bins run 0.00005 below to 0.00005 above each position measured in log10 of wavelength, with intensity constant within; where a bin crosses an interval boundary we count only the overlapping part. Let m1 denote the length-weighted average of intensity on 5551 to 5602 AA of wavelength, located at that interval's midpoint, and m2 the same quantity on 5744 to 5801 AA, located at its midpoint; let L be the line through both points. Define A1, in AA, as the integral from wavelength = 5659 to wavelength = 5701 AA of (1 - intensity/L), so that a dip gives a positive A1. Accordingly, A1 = 2.5 AA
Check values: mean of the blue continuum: 24.7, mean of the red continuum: 29.7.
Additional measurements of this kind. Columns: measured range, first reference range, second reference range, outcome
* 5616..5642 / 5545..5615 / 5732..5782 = 2.1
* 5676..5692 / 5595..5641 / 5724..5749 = 0.2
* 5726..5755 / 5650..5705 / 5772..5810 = -1.3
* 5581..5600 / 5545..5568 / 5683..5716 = 1.5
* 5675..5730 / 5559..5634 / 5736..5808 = 0.9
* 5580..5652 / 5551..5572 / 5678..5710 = 5.9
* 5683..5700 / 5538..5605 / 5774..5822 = 0.6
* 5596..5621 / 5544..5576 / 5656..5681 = 2.2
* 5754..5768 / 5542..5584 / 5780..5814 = 0.1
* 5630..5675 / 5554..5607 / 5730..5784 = 2.9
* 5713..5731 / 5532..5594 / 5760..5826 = -0.1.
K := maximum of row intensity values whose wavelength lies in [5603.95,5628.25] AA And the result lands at 24.3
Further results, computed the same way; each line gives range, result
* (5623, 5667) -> 26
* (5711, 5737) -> 29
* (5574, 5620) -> 25.9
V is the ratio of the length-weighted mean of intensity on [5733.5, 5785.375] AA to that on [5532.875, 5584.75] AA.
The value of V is 1.16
